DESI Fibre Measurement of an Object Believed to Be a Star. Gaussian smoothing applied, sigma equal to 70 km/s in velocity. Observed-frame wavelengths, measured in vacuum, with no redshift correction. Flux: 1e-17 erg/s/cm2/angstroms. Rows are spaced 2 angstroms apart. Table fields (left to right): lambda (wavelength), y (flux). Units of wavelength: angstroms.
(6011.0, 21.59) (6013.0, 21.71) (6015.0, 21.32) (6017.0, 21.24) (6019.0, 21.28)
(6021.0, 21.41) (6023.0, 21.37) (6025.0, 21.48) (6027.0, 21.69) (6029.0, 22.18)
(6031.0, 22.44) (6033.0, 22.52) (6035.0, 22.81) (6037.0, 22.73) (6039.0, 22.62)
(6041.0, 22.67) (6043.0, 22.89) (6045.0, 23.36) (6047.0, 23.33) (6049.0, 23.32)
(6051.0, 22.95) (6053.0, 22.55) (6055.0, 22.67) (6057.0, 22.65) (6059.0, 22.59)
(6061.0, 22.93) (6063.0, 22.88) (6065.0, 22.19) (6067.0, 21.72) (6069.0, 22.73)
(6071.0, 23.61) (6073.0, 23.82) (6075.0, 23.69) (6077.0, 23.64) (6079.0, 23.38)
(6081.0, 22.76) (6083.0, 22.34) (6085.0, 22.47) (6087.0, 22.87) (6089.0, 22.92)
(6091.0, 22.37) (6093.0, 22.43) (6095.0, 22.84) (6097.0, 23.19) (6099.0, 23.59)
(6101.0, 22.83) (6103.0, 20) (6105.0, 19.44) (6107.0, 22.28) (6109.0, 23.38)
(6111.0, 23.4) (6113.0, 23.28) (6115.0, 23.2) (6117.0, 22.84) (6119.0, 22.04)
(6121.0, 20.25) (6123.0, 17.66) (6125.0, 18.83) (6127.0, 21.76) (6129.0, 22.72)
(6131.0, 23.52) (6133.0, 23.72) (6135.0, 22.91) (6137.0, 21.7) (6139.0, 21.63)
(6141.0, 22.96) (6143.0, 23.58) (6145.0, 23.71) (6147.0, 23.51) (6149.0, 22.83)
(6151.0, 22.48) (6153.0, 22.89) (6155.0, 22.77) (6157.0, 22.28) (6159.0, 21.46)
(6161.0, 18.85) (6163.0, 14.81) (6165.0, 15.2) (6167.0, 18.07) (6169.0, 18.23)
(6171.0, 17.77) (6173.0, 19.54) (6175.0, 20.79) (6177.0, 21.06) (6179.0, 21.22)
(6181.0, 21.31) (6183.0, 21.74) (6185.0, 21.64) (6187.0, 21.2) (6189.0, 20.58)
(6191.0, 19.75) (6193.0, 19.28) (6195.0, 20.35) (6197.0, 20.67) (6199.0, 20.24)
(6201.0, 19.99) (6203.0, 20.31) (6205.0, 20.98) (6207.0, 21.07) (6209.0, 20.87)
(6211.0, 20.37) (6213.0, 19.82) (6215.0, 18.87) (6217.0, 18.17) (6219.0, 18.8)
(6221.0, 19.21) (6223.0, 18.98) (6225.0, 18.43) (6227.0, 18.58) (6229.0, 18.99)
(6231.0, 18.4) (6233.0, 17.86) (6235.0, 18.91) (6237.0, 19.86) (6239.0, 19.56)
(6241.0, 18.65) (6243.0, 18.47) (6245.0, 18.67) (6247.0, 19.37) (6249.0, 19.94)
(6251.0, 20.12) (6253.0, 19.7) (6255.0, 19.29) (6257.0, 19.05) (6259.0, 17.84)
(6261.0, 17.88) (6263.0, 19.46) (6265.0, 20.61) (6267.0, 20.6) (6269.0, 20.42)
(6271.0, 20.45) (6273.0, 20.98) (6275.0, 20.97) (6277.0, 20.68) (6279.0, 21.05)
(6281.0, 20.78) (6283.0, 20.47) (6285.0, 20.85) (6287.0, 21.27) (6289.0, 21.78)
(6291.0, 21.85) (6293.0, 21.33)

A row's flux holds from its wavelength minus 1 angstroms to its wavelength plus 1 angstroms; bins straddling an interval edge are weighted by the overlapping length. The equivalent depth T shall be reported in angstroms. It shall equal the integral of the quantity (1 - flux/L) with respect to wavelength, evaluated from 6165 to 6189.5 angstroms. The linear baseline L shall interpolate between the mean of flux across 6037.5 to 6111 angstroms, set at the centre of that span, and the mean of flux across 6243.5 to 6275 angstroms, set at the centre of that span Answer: 1.1 angstroms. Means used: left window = 22.7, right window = 19.6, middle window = 20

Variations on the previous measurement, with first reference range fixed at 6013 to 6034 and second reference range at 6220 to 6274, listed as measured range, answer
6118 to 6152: -2.7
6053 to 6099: -3.8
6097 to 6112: -1.0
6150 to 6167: 0.2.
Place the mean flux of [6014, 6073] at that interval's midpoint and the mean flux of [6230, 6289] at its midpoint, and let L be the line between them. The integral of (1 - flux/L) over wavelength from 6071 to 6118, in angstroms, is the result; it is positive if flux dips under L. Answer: -2.0 angstroms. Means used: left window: 22.4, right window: 19.8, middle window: 22.8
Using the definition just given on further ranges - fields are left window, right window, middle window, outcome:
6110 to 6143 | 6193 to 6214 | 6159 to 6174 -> 2.4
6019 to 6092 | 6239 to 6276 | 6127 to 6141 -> -0.8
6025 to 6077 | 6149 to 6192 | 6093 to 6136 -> -1.3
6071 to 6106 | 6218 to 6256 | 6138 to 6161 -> -1.5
